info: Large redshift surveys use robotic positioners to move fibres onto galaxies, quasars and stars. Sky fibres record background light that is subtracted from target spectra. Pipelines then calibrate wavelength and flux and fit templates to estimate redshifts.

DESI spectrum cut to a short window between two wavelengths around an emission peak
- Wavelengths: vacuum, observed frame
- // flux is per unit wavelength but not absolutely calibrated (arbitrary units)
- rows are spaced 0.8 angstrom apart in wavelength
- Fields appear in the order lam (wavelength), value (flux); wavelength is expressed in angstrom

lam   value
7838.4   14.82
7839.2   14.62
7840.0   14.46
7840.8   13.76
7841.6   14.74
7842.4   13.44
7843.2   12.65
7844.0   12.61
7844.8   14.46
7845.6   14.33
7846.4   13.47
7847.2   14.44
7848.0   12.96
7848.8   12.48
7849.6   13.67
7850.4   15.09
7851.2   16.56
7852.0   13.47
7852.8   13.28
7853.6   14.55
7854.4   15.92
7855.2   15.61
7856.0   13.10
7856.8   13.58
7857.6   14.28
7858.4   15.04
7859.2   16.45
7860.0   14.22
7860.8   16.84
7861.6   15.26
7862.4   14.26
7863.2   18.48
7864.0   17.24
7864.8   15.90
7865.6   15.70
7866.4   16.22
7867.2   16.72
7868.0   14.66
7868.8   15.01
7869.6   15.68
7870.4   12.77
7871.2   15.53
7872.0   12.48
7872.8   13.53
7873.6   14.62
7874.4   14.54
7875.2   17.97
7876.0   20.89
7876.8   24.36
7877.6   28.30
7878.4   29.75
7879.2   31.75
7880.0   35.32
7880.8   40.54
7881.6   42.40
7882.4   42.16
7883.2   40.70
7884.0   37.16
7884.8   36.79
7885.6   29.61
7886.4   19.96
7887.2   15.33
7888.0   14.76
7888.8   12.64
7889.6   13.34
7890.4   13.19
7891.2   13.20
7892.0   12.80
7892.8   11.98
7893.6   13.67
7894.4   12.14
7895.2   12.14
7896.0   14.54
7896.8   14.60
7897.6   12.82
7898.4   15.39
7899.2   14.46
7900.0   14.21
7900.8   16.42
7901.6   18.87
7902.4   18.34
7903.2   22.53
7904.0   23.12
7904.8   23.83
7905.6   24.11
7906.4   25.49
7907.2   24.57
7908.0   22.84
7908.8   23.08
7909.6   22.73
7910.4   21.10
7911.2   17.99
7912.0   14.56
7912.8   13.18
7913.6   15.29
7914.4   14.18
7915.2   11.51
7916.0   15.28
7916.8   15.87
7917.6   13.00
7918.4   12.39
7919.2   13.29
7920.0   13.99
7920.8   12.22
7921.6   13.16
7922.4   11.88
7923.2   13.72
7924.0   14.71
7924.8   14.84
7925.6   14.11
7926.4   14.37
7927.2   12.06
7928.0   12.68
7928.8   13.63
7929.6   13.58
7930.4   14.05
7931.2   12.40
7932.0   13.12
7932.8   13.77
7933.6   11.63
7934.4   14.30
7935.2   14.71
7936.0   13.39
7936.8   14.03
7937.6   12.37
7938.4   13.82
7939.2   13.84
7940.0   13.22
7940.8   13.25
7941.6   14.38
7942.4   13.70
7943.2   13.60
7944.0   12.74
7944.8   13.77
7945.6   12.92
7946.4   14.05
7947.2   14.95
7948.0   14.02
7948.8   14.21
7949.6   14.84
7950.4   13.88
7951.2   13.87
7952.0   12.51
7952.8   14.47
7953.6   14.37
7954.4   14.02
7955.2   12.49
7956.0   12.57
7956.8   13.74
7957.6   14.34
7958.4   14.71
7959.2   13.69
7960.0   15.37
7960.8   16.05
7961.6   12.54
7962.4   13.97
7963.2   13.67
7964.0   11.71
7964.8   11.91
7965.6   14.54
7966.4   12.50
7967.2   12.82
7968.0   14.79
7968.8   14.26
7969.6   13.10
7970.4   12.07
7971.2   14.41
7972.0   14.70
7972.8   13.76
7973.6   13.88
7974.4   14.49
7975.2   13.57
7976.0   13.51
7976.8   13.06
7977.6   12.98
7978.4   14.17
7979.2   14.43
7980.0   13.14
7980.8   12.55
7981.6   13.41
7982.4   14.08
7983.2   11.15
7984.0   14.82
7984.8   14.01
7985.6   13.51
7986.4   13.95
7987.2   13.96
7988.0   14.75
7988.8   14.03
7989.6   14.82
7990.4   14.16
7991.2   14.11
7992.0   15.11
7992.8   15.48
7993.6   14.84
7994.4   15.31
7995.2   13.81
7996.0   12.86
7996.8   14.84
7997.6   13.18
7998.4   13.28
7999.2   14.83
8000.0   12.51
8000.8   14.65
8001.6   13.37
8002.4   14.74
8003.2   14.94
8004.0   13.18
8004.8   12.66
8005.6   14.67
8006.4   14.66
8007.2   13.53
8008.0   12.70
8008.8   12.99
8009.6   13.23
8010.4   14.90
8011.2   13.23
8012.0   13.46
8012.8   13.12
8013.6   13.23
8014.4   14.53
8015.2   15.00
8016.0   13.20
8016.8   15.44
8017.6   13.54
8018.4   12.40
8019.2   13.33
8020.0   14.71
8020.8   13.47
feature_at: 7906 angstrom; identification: [N II]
